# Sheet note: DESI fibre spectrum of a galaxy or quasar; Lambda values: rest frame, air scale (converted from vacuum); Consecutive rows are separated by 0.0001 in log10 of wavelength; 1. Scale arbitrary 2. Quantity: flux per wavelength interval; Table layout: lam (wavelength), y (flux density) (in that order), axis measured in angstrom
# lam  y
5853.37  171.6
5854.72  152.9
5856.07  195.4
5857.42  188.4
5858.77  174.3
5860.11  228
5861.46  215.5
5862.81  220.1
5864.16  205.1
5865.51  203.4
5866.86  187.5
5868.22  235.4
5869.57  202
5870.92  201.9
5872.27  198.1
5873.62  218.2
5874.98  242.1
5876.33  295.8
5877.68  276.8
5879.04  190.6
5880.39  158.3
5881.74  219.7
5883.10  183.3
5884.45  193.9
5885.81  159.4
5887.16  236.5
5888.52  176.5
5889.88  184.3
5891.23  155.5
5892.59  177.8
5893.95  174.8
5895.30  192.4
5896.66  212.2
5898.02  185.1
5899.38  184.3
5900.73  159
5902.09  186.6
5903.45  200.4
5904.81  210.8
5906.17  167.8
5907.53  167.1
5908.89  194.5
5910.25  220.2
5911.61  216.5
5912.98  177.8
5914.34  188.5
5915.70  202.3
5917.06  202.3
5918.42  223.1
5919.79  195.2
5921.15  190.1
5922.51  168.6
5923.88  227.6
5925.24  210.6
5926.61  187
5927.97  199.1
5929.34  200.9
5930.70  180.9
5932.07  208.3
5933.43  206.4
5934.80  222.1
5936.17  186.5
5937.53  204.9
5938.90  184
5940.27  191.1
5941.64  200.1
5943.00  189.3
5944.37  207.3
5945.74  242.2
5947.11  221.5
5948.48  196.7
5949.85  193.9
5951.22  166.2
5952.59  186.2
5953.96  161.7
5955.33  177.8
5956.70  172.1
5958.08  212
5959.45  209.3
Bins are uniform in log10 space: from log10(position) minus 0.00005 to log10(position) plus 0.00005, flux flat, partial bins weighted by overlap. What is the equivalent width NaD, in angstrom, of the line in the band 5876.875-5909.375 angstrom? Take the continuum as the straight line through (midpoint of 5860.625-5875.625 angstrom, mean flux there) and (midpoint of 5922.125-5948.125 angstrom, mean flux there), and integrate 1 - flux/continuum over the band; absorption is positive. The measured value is 2.87 angstrom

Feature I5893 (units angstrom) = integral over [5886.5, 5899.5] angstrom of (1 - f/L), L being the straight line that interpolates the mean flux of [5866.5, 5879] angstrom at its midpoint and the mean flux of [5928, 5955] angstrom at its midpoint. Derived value 1.8 angstrom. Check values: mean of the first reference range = 228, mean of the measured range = 188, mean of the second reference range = 197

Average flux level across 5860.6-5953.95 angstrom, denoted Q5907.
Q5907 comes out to 199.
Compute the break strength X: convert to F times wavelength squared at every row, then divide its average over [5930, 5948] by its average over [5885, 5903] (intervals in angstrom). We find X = 1.12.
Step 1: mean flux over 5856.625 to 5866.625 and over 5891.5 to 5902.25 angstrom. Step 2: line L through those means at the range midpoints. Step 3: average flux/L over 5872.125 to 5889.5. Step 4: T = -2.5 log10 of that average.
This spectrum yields -0.100 mag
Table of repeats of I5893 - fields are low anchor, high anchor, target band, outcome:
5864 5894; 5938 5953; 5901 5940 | 0.7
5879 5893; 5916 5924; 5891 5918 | 0.4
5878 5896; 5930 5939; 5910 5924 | -0.3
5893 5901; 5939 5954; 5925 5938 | -0.4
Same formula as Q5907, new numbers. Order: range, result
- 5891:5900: 184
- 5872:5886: 215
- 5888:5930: 192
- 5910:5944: 199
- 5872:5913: 198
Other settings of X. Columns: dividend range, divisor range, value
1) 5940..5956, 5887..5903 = 1.08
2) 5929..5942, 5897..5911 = 1.06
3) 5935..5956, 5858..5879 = 0.91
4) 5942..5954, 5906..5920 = 1.02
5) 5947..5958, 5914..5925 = 0.93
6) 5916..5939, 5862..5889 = 0.97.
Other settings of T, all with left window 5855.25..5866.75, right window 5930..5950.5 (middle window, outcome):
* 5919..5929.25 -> 0.03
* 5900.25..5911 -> 0.07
